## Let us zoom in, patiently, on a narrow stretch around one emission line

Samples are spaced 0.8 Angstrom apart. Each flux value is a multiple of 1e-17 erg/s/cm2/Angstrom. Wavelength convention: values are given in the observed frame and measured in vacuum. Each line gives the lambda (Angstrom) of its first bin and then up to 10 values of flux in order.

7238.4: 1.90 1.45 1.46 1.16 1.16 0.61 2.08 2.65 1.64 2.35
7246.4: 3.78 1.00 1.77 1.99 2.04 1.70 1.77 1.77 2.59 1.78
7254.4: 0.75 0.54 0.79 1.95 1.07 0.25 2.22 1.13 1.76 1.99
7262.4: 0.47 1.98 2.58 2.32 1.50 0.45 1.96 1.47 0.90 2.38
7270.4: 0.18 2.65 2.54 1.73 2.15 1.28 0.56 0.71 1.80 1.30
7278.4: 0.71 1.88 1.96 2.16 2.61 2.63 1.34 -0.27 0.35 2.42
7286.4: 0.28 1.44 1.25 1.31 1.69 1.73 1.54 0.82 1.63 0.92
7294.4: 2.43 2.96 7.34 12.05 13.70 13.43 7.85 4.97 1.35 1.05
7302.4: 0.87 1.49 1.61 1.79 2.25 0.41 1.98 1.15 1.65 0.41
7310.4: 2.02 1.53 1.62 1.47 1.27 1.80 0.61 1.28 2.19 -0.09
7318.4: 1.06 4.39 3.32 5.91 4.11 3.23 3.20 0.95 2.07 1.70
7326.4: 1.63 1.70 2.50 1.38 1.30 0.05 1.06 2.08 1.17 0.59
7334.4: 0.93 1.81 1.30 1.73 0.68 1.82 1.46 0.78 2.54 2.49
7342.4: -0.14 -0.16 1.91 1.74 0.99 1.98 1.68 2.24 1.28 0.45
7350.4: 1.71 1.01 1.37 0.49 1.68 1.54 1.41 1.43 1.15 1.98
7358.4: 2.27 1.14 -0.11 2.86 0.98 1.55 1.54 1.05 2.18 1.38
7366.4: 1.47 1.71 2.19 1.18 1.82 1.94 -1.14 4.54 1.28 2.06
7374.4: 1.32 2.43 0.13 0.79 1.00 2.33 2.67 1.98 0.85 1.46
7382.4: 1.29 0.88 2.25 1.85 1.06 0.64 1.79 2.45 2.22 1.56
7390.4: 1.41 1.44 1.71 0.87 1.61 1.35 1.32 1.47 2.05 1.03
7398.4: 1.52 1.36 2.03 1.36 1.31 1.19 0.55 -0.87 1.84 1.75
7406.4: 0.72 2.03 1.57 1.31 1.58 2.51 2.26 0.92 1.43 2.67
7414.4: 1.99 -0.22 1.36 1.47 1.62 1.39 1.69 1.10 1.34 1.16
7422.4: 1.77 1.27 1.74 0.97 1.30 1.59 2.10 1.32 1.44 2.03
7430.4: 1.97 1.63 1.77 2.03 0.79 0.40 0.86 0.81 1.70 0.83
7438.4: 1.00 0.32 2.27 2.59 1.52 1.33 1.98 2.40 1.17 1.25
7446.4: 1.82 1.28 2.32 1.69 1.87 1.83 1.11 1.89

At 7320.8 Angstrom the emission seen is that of [N II] 6583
